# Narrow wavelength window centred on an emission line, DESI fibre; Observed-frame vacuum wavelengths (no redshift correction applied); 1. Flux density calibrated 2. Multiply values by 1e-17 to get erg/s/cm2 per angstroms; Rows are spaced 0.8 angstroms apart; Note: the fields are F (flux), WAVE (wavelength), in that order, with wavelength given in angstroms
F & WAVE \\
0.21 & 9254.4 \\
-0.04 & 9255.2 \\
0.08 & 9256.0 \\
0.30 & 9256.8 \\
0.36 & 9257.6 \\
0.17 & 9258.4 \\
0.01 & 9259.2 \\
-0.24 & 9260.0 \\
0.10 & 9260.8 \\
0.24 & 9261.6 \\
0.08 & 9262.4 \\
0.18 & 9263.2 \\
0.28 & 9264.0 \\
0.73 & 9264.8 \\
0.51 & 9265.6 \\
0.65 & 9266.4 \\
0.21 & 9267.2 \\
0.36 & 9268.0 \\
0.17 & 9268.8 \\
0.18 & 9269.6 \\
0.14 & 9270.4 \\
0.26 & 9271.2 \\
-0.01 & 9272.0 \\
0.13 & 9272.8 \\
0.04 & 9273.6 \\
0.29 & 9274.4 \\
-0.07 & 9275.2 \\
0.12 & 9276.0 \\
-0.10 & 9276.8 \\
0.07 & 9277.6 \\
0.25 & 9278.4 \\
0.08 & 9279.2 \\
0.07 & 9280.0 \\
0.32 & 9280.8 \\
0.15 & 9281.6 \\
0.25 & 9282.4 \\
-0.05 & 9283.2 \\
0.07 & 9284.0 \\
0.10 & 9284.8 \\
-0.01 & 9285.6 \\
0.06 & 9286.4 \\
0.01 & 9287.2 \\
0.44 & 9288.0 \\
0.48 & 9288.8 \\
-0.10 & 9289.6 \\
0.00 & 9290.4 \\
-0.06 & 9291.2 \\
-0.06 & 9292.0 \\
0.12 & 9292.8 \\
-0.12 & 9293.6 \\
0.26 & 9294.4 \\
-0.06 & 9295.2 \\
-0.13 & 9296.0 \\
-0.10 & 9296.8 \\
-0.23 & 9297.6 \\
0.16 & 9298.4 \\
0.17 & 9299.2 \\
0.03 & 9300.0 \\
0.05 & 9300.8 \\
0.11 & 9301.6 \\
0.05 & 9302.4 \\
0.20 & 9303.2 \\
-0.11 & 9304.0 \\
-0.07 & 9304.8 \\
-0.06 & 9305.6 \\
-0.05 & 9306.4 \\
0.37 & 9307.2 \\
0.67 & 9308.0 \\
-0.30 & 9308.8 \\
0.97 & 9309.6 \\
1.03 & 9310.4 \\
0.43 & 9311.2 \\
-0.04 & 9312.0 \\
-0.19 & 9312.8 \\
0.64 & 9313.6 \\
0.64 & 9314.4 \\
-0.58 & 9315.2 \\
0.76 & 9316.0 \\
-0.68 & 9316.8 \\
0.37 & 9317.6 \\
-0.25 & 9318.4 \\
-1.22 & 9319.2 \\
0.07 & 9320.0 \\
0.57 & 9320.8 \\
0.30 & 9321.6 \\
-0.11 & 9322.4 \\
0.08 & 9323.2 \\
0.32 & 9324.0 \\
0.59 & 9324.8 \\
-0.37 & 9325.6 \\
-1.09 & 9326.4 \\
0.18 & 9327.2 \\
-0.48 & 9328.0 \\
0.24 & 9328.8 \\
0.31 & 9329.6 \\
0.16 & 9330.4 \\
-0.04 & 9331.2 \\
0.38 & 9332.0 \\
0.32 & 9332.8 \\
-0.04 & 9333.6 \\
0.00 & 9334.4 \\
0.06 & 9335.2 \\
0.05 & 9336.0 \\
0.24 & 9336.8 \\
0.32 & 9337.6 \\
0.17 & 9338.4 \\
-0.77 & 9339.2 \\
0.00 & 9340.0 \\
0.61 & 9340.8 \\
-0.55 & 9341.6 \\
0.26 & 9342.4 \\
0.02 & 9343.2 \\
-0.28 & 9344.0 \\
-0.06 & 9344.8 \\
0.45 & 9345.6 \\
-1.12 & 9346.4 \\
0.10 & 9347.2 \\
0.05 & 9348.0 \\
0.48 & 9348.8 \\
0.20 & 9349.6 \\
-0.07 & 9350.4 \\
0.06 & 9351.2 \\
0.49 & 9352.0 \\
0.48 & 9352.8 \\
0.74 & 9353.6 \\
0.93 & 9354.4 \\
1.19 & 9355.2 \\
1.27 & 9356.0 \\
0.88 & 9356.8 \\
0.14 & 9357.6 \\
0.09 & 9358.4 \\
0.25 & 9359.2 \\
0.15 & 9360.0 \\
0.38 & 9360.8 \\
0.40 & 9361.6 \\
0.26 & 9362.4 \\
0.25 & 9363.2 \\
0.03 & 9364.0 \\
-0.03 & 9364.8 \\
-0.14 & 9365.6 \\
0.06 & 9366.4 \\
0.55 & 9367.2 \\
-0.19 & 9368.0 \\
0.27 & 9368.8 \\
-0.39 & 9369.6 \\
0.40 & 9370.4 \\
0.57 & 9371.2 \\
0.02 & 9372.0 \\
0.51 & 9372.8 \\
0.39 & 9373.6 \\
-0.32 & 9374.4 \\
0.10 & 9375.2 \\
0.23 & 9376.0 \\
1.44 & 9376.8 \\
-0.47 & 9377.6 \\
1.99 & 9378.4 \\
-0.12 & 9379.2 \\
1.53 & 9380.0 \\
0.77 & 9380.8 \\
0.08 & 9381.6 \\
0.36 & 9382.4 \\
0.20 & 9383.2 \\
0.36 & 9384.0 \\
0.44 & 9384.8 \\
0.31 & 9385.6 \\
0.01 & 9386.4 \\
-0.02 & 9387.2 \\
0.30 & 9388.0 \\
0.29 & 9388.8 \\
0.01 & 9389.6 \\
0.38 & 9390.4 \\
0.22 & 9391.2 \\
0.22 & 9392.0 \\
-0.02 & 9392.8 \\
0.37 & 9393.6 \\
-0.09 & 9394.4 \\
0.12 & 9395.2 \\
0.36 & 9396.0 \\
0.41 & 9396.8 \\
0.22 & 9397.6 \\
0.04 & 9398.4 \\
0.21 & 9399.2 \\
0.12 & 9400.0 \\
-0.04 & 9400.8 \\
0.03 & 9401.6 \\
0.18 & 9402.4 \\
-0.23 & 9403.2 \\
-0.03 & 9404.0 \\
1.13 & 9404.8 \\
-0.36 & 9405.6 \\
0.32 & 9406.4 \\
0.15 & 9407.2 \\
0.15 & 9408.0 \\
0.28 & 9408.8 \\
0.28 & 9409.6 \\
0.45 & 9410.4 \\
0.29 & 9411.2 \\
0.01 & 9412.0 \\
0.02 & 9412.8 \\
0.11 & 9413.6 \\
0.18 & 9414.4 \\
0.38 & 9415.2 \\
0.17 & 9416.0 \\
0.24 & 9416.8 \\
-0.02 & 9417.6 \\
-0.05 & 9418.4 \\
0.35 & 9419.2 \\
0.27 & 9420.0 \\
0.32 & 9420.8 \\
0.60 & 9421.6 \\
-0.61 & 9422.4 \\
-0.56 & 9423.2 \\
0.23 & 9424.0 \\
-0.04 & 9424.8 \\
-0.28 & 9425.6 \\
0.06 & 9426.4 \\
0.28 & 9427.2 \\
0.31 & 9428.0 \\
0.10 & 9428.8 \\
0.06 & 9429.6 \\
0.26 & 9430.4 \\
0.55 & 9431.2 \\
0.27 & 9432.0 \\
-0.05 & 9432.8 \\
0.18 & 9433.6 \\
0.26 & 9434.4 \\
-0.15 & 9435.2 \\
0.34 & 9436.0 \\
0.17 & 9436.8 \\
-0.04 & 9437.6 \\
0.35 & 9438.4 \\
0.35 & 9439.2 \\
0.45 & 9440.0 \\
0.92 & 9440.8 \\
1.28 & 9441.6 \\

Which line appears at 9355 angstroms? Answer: [O III]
